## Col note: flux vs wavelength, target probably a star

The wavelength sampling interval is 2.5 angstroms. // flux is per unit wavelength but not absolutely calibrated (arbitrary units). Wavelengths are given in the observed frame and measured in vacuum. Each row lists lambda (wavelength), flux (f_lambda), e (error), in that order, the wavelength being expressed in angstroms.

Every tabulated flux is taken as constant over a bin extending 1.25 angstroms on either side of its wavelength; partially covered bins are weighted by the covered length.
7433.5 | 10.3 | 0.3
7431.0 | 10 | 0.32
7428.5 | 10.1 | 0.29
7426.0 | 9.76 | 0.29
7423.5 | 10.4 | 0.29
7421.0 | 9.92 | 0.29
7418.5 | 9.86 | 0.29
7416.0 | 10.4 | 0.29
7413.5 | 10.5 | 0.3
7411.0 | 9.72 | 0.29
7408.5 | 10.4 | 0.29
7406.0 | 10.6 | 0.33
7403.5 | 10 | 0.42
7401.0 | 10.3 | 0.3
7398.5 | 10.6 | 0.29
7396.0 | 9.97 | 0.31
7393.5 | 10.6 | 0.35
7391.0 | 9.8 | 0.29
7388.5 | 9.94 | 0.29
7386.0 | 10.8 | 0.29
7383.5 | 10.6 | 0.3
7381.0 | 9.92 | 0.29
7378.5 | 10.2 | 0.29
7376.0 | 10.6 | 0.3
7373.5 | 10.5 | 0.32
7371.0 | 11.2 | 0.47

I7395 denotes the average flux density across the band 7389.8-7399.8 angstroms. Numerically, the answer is 10.2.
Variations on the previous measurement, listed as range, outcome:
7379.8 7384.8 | 10.3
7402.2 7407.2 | 10.3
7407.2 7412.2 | 10.1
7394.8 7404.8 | 10.2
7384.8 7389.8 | 10.4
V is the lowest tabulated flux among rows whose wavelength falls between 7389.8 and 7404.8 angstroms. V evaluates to 9.8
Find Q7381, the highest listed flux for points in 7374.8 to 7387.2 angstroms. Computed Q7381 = 10.8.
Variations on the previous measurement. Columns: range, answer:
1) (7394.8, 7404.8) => 10.6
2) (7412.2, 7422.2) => 10.5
